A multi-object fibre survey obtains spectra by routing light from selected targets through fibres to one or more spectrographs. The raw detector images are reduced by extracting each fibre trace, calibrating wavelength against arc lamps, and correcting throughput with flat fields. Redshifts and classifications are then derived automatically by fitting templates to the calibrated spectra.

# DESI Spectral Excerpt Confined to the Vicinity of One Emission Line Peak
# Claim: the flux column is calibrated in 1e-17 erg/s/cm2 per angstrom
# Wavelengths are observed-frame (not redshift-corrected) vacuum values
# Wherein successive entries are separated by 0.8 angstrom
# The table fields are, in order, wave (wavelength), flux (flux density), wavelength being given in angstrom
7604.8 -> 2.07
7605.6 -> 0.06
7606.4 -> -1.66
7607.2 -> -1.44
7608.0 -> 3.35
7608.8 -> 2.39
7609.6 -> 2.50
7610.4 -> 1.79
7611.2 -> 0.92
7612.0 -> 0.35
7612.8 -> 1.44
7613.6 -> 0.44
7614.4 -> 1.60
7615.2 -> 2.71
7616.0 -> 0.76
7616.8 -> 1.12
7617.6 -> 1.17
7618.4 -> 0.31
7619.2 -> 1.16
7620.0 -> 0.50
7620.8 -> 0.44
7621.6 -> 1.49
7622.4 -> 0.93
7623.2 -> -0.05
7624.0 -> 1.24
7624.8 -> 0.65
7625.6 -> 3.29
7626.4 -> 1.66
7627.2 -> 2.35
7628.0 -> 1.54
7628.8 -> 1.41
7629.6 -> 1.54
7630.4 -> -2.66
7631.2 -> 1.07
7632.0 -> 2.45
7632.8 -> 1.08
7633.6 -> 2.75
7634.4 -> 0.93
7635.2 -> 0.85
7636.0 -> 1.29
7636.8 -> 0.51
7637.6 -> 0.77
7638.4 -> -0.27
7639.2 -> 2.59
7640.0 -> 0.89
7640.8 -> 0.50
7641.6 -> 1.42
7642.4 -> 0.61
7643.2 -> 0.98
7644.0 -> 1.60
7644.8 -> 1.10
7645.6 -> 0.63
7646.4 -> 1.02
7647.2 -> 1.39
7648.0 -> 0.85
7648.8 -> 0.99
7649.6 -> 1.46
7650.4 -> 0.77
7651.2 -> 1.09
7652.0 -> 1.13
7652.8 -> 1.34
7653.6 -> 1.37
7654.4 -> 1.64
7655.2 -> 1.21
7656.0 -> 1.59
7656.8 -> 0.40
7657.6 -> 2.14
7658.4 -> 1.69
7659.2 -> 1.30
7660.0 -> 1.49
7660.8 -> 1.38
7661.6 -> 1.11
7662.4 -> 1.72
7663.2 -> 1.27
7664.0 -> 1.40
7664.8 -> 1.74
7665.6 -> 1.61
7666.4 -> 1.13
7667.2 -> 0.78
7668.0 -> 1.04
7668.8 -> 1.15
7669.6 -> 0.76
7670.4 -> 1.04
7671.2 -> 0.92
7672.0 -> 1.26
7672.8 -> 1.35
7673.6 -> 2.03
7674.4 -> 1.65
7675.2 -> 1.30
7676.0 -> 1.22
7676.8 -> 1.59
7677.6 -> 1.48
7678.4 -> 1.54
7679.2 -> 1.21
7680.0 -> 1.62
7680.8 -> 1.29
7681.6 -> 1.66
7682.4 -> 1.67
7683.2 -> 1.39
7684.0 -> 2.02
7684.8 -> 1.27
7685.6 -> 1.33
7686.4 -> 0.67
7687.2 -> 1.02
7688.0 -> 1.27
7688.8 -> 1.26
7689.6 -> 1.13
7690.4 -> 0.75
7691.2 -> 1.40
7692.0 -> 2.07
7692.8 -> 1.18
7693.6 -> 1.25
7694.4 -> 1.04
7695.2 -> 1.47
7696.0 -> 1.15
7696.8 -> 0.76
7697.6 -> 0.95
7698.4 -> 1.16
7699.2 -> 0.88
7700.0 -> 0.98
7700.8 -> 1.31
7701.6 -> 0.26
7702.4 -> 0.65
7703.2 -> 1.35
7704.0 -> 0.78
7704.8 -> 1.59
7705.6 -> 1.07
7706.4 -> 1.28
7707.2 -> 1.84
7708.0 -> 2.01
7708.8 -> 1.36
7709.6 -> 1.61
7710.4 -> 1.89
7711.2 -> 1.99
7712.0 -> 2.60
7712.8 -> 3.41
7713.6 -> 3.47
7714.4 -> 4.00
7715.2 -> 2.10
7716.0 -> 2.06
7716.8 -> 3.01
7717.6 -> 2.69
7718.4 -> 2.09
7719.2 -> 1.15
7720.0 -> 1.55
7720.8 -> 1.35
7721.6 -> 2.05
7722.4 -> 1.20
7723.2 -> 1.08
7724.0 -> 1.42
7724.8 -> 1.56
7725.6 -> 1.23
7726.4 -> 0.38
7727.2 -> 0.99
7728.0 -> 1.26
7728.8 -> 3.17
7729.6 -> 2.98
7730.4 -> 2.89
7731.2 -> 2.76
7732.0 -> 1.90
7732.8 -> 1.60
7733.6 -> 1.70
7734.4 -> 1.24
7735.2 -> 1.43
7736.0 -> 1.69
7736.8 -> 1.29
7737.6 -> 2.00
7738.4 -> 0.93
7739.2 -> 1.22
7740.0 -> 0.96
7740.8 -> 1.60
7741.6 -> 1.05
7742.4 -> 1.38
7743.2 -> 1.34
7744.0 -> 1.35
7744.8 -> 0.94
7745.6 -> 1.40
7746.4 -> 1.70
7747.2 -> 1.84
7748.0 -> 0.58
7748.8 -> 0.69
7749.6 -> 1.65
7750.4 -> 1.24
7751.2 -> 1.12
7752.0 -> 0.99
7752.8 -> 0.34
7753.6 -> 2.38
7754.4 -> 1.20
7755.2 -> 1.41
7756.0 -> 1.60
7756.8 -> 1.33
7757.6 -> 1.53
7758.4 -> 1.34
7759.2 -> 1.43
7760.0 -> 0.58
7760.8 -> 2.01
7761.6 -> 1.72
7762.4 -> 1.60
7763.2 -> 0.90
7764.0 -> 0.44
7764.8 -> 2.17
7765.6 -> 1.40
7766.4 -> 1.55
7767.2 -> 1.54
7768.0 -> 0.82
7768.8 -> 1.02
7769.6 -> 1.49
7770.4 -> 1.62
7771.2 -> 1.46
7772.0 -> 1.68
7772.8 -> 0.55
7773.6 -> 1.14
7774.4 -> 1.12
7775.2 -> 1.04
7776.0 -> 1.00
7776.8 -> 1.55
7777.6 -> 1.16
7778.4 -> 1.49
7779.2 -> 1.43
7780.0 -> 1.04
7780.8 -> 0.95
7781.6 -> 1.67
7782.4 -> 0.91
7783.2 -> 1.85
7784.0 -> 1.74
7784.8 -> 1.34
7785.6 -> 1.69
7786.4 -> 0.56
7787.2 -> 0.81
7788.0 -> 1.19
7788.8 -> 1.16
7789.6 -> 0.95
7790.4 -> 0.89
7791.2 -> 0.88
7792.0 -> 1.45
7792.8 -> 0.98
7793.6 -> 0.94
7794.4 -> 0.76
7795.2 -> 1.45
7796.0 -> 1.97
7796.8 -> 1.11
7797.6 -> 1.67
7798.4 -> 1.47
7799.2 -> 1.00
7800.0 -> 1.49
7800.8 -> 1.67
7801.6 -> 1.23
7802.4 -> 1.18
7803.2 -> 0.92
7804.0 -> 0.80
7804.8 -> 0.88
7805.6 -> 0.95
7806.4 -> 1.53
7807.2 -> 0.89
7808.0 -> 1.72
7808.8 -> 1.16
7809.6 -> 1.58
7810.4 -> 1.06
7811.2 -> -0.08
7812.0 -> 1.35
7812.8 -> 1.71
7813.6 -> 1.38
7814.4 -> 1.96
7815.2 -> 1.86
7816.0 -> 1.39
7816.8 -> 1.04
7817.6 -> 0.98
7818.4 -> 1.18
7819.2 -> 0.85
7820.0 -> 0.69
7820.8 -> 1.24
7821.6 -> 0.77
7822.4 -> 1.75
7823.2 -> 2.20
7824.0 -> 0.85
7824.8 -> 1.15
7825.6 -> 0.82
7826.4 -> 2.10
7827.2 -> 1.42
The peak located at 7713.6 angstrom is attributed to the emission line [S II]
